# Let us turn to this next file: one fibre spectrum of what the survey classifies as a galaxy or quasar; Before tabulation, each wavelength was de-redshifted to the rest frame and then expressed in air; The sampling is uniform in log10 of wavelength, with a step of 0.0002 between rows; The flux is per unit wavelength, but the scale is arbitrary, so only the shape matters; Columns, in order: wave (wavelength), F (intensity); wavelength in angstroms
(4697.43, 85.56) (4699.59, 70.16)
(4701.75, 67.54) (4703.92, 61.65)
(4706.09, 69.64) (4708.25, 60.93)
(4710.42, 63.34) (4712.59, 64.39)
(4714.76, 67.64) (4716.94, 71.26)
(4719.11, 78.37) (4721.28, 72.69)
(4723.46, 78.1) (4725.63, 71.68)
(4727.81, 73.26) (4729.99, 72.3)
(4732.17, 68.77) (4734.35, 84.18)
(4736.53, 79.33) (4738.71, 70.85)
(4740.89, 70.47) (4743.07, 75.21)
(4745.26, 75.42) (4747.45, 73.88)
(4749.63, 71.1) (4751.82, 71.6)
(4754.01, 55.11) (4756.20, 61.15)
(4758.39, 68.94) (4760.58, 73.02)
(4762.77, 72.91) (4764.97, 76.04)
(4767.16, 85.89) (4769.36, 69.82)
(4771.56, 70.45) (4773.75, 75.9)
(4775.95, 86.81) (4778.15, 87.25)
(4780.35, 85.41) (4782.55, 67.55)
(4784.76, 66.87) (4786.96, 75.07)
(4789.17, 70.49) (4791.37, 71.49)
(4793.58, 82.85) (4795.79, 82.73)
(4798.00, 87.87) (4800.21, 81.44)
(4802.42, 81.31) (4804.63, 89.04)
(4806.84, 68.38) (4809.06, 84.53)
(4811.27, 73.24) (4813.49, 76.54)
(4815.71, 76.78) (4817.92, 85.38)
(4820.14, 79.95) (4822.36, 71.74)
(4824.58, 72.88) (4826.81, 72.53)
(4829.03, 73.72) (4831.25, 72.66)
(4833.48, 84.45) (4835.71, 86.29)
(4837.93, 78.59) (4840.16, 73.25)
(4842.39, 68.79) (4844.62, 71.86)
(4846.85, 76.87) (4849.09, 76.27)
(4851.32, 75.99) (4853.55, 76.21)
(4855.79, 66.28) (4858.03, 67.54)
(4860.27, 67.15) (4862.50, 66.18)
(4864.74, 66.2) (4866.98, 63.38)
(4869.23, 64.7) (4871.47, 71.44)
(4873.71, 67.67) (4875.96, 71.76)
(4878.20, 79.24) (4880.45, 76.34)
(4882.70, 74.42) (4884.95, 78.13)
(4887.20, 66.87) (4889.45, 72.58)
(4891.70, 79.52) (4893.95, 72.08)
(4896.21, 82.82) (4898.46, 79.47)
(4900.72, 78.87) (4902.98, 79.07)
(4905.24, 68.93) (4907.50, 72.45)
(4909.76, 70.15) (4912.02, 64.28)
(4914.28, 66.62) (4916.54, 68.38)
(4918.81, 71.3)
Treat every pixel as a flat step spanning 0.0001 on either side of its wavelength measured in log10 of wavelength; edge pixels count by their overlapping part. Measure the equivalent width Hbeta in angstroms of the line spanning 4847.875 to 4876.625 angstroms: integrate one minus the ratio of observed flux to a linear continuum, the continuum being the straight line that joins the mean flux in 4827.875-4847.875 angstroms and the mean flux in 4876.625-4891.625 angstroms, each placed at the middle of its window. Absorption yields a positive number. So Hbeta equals 2.4 angstroms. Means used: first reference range 76.3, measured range 69.3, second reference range 74.9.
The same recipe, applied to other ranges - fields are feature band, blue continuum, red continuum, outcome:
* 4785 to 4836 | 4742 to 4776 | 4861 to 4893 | -4.4 angstroms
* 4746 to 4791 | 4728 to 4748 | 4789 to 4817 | 2.0 angstroms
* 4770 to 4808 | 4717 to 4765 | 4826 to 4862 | -2.6 angstroms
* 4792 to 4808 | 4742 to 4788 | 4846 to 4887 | -1.9 angstroms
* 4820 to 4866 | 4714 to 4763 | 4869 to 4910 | 0.1 angstroms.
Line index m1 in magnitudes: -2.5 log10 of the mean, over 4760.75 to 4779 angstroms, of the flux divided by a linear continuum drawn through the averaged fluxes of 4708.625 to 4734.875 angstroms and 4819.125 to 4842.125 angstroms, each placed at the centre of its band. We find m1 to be -0.059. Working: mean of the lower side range 71.6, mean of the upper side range 76.3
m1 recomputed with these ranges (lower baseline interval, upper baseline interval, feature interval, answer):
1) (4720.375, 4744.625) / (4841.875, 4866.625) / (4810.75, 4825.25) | -0.075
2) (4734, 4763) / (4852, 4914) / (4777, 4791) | -0.056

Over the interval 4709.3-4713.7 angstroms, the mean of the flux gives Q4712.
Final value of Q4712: 63.9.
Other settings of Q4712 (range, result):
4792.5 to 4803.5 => 83.2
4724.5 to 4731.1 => 72.4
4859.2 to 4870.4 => 65.6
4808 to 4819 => 79.3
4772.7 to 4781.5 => 83.8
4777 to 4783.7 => 80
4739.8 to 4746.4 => 73.7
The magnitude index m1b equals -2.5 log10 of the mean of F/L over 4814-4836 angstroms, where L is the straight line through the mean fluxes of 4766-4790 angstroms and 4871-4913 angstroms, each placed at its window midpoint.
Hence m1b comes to -0.025 mag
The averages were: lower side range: 76.6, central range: 77.3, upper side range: 74.1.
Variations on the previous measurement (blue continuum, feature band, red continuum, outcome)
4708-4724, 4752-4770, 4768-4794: 0.052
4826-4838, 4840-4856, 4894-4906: 0.064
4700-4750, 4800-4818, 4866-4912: -0.098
